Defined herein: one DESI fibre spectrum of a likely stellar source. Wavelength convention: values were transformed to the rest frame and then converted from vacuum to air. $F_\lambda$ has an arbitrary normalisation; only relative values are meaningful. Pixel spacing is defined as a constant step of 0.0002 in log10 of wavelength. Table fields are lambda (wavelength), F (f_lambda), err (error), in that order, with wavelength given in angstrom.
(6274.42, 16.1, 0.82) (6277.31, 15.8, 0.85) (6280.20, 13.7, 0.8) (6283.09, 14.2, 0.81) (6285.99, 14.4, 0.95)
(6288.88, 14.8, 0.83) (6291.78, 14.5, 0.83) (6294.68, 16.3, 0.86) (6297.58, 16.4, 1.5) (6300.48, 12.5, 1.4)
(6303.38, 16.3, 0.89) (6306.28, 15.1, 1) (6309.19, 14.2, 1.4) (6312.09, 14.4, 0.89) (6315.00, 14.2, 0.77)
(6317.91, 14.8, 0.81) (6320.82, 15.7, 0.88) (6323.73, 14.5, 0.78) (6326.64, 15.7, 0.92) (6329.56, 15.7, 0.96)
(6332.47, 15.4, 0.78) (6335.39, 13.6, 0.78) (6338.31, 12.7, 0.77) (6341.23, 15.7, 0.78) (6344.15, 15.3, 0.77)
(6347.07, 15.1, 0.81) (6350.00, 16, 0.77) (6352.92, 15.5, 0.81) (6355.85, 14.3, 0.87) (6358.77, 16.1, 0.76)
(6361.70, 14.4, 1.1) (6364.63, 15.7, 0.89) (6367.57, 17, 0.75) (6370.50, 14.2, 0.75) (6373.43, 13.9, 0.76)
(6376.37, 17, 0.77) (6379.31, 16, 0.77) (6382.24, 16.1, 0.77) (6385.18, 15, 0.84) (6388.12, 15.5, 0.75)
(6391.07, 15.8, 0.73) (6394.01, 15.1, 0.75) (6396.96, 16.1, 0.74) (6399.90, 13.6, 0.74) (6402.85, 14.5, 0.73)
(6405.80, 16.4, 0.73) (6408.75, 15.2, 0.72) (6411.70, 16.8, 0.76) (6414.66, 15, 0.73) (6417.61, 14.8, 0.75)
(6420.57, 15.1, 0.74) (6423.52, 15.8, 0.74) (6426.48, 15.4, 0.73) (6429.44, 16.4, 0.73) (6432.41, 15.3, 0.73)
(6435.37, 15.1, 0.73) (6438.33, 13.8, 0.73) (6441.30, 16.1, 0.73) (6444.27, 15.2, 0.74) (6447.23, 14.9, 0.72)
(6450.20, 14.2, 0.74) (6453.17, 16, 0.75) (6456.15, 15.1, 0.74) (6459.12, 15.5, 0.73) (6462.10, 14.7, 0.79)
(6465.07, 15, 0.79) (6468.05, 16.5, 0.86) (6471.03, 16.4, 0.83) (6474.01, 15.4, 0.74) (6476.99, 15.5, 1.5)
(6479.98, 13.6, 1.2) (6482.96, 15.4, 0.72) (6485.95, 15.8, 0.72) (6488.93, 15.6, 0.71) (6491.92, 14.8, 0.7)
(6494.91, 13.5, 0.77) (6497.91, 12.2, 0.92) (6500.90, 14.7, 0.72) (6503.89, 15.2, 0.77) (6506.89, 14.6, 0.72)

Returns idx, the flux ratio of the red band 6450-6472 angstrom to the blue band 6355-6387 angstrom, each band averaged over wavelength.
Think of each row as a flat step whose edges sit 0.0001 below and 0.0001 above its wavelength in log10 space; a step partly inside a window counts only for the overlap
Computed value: 1.00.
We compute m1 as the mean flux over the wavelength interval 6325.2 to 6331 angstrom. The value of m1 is 15.7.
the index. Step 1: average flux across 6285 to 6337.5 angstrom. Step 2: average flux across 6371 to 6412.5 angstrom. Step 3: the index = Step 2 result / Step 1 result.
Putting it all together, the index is 1.04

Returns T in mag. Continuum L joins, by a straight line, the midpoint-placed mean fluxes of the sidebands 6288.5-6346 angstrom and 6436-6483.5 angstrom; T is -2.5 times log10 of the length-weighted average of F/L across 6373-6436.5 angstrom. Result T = -0.03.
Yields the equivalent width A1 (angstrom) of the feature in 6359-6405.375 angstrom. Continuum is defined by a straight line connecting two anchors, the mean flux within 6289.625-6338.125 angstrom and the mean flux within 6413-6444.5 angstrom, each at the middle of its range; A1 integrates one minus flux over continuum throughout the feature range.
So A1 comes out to -0.8 angstrom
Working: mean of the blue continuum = 14.9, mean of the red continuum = 15.3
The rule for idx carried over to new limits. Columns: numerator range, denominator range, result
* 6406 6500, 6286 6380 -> 1.01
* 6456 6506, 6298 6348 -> 1.01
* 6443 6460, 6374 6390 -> 0.96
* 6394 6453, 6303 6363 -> 1.02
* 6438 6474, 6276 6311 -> 1.03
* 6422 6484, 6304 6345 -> 1.03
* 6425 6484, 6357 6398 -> 0.98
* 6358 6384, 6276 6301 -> 1.05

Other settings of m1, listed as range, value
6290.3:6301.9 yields 14.9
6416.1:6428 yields 15.3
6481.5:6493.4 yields 15.4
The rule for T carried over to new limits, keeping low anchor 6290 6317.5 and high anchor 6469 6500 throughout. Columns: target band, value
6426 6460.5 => -0.03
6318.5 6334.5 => -0.03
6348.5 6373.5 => -0.03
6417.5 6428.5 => -0.04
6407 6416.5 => -0.06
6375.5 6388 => -0.08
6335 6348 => 0.02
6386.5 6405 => -0.02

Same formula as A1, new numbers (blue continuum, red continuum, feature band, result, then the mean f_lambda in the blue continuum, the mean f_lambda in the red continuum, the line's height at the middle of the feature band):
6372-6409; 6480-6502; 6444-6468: -0.54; 15.4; 14.5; 14.8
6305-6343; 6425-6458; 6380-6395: -0.53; 14.7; 15.2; 15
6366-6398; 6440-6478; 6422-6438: 0.02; 15.6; 15.4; 15.5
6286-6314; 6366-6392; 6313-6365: 0.85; 14.9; 15.6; 15.3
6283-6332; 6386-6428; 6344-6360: -0.26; 15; 15.4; 15.1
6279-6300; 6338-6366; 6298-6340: 0.84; 14.8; 15.2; 15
